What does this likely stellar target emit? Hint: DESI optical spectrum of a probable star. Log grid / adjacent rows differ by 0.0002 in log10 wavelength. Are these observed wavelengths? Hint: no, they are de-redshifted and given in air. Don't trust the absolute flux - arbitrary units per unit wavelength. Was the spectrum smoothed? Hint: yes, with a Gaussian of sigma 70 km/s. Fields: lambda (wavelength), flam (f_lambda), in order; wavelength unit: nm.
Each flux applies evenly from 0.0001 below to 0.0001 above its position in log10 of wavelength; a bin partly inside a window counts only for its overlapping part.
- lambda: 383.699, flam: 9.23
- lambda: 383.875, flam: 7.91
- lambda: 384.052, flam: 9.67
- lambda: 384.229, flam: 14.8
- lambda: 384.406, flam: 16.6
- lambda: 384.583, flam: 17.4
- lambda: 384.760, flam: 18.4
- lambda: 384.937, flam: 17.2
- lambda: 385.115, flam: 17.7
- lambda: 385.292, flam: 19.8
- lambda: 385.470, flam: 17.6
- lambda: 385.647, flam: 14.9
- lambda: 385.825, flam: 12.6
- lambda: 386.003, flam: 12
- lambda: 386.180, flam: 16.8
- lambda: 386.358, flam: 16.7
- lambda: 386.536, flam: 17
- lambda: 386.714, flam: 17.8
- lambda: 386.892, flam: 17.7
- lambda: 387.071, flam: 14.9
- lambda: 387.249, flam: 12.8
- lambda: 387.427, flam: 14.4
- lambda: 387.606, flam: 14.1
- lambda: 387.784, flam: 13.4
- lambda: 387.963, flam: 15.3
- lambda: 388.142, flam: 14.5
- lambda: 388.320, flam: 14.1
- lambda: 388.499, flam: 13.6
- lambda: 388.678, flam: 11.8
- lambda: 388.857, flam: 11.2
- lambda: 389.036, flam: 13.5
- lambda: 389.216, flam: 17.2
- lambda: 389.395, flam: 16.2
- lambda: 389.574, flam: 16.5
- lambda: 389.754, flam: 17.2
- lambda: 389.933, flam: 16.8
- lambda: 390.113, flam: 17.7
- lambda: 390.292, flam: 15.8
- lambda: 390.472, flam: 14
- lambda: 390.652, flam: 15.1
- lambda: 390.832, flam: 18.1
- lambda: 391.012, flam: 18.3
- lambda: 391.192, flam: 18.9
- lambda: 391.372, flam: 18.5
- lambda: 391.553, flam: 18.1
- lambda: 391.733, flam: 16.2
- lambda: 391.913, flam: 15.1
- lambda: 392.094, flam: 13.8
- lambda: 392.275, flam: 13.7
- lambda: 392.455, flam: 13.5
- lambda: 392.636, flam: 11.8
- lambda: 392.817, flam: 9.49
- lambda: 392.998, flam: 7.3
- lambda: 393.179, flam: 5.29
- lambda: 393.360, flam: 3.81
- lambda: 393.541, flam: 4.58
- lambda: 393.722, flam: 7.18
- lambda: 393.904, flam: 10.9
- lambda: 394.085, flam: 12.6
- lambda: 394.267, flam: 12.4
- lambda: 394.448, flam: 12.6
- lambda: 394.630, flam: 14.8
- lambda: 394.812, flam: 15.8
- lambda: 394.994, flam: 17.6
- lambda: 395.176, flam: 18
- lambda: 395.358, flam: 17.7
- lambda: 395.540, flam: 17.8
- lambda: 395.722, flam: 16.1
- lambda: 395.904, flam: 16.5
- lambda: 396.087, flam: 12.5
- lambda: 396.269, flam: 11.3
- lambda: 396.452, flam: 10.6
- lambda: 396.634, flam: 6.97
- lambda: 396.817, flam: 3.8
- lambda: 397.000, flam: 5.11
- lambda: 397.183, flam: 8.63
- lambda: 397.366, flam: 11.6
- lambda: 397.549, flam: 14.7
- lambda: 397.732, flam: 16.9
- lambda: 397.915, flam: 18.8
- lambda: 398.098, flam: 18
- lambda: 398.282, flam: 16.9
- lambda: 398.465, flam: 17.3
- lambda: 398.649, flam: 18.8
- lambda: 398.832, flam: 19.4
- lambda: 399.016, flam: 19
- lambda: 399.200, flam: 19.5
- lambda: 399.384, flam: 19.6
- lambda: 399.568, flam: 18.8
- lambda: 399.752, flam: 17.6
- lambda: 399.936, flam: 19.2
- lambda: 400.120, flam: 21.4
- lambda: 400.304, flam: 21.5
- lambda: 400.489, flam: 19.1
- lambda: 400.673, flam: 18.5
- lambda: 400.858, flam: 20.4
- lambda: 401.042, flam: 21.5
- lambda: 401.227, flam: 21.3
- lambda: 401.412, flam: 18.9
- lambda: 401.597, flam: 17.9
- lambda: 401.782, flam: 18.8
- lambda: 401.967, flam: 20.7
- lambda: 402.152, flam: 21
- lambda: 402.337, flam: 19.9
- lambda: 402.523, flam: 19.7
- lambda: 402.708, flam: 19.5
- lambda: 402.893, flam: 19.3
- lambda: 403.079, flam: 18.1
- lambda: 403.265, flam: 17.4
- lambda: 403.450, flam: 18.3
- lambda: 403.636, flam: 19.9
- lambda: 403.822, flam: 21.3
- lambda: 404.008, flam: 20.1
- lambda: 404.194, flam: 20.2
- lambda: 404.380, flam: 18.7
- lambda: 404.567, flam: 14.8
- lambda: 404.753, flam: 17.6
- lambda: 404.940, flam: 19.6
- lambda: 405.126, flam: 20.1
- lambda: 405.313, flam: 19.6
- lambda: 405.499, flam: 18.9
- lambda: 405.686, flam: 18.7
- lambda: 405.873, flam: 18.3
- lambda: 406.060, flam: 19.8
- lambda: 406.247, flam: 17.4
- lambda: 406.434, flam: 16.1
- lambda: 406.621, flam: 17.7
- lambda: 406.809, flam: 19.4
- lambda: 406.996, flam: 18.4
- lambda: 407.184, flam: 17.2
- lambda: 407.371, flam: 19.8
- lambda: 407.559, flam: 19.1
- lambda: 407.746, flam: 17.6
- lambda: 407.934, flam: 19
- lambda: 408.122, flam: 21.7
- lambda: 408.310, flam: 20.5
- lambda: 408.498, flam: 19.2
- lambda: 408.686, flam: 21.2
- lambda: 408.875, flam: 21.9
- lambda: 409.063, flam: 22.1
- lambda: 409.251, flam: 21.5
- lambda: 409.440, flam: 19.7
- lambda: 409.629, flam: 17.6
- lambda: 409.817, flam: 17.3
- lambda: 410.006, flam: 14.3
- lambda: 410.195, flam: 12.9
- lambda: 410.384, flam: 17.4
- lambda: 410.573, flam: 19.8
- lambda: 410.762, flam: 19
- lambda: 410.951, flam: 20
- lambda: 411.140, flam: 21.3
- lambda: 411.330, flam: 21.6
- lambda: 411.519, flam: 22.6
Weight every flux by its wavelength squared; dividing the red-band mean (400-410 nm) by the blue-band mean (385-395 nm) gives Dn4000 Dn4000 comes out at 1.5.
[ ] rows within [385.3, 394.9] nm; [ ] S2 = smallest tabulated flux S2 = 3.81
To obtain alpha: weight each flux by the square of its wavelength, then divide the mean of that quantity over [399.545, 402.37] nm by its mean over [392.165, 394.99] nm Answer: 1.9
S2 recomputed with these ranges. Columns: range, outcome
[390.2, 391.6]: 14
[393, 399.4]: 3.8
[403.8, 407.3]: 14.8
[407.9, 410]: 17.3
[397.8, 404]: 16.9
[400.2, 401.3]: 18.5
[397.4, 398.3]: 14.7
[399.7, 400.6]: 17.6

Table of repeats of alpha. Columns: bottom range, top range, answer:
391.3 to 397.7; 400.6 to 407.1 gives 1.64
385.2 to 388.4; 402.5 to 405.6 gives 1.35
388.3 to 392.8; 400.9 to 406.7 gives 1.32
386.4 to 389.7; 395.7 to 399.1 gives 0.98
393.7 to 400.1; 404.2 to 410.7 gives 1.32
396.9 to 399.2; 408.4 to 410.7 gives 1.27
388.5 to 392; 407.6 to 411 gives 1.30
